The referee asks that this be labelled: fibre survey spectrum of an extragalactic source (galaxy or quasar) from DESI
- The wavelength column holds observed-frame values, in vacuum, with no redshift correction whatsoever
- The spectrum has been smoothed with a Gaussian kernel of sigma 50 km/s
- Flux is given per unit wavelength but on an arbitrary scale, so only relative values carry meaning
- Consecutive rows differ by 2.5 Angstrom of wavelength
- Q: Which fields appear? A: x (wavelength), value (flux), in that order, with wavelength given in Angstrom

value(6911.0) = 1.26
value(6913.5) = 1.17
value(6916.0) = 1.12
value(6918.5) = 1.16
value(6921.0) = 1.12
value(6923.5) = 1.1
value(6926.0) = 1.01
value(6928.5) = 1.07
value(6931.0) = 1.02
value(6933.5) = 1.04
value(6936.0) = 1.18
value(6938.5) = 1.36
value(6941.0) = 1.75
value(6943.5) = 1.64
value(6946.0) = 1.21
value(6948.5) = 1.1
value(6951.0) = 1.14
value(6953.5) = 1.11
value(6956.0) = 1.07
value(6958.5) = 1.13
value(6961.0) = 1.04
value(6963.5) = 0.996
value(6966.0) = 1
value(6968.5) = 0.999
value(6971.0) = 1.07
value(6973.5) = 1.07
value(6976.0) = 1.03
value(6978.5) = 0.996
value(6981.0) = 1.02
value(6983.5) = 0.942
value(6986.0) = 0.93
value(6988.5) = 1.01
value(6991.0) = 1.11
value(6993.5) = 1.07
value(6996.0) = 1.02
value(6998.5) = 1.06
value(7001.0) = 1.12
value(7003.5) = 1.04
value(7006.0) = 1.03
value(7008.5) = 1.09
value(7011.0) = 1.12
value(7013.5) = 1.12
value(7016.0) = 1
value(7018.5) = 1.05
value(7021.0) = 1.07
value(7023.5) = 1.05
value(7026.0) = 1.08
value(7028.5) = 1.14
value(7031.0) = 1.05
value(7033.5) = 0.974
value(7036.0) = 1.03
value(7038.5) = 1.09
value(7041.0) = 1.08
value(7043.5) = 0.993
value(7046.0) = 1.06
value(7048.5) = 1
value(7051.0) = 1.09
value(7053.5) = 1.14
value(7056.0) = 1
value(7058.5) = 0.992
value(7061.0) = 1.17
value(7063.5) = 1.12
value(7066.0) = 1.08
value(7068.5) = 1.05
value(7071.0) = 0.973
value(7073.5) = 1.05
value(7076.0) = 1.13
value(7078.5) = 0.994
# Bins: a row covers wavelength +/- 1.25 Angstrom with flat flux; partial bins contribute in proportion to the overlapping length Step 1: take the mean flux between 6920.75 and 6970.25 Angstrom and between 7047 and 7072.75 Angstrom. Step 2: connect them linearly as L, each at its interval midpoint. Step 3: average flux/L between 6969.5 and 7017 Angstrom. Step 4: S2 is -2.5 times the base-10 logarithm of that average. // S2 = 0.07 mag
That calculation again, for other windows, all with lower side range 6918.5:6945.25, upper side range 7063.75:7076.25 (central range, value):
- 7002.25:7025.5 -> 0.060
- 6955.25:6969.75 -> 0.146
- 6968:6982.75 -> 0.141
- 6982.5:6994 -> 0.146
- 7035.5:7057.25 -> 0.031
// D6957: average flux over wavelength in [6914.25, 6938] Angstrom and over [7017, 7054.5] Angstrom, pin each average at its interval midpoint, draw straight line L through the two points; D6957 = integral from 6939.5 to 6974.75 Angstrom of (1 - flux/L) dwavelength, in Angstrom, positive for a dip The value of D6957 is -2.5 Angstrom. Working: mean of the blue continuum 1.1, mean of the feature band 1.17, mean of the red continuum 1.06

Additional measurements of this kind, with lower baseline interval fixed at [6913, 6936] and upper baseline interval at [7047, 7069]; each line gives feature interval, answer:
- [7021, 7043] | 0.3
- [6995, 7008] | 0.3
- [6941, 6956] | -2.5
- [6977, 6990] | 1.2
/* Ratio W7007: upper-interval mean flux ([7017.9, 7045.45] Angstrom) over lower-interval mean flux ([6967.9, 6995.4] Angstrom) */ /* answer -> 1.03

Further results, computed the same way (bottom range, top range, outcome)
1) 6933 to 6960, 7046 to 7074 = 0.85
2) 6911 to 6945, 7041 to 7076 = 0.87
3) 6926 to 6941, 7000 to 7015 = 0.92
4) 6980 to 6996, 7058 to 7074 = 1.05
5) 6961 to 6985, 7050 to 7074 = 1.05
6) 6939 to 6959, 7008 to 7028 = 0.84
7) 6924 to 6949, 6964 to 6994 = 0.82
